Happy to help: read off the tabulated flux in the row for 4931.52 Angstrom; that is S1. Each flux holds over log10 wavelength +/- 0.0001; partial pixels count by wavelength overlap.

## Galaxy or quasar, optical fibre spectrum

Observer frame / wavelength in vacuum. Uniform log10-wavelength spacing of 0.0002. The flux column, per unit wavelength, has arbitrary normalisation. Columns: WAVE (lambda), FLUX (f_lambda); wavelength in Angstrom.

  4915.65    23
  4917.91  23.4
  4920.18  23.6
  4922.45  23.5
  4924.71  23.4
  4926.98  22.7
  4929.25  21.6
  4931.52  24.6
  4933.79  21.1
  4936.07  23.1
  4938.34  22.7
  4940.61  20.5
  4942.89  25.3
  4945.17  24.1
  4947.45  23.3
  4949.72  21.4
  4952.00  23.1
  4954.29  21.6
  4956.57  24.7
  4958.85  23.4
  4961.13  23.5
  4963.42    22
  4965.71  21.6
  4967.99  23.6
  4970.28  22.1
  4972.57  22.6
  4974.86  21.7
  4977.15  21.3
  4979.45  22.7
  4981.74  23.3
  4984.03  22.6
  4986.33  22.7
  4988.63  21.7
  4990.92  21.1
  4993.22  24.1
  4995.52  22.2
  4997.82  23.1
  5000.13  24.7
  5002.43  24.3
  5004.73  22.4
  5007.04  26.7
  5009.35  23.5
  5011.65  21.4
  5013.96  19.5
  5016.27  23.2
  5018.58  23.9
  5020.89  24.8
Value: 24.6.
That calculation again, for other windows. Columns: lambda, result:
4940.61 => 20.5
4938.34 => 22.7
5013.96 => 19.5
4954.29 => 21.6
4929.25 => 21.6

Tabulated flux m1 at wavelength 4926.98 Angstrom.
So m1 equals 22.7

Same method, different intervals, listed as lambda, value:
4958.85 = 23.4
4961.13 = 23.5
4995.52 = 22.2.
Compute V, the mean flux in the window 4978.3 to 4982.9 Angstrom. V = 23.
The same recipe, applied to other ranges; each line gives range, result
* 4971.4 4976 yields 22.1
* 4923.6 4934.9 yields 22.7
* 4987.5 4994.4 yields 22.3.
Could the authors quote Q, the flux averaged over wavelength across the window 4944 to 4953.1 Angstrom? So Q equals 23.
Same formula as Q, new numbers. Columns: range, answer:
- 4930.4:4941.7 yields 22.4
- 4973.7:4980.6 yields 21.9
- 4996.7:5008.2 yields 24.2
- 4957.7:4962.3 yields 23.5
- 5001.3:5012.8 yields 23.7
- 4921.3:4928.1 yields 23.2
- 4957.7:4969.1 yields 22.8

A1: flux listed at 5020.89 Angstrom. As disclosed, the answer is 24.8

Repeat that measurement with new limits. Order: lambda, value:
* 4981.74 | 23.3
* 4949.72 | 21.4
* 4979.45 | 22.7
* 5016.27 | 23.2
